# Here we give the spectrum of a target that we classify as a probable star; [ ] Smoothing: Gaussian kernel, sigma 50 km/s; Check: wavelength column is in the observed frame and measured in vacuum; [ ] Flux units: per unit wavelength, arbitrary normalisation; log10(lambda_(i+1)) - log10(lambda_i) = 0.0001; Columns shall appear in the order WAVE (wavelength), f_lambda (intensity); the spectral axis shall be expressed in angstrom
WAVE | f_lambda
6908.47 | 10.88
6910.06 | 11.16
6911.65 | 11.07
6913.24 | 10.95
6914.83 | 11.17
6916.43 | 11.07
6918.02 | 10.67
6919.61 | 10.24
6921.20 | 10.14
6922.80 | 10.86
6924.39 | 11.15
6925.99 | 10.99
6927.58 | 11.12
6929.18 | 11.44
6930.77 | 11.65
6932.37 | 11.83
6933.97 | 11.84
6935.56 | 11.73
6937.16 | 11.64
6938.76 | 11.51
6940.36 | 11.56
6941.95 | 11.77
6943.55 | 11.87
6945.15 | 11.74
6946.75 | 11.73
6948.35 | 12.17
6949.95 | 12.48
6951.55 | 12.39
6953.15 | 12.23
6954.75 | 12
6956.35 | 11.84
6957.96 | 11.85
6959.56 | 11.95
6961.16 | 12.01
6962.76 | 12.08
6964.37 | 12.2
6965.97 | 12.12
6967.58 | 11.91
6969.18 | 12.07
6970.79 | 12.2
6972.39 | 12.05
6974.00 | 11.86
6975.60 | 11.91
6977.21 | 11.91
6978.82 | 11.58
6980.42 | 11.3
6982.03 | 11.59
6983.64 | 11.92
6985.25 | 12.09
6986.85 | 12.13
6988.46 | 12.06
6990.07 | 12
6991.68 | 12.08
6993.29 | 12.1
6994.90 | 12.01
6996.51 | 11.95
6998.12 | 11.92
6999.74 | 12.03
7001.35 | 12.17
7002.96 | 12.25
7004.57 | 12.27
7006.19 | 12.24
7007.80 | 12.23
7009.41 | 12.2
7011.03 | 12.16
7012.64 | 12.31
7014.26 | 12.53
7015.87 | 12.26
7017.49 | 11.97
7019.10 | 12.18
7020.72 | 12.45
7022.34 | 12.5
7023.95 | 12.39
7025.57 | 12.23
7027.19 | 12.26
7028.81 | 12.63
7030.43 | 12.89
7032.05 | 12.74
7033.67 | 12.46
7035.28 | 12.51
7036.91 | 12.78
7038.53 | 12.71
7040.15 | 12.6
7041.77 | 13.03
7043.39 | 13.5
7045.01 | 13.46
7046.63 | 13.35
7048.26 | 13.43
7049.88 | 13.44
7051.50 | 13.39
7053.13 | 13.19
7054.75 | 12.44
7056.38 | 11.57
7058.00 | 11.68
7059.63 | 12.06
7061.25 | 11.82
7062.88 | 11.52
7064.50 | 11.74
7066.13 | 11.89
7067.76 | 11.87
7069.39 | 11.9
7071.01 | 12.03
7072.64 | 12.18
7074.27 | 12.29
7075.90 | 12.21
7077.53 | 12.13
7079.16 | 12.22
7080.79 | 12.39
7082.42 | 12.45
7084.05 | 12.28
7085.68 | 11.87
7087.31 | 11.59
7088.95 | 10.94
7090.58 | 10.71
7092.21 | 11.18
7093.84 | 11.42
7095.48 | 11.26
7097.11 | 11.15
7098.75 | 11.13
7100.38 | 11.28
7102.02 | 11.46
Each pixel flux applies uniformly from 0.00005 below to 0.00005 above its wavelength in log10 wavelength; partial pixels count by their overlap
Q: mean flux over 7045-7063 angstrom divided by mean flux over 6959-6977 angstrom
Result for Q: 1.0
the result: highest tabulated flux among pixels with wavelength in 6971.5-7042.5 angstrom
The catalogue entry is 13.03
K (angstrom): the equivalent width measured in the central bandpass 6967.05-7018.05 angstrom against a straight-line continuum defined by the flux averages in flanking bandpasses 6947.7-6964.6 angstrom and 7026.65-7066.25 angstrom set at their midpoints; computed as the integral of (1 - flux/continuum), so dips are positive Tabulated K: 1.12 angstrom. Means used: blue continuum 12.1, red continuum 12.6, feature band 12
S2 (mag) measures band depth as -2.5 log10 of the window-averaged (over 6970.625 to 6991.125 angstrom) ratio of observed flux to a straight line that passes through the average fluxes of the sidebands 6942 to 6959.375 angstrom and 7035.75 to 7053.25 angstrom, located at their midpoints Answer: 0.04 mag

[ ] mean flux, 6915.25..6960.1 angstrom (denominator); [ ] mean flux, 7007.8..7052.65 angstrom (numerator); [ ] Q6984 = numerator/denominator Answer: 1.10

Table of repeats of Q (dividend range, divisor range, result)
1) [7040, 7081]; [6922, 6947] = 1.08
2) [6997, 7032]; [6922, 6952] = 1.06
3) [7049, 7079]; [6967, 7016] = 1.01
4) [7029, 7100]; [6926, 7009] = 1.02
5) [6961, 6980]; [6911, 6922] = 1.11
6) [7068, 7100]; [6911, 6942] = 1.05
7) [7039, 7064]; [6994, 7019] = 1.04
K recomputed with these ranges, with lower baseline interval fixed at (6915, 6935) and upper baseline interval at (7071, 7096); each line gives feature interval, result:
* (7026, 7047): -2.2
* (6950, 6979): -1.9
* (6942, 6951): -0.6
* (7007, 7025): -1.2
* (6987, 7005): -1.0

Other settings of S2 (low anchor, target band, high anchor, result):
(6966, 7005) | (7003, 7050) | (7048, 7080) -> -0.04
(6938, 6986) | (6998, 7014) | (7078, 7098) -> -0.03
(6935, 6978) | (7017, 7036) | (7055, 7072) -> -0.05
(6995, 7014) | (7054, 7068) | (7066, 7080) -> 0.02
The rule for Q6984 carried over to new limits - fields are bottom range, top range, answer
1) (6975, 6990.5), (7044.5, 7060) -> 1.08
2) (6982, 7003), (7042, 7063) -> 1.06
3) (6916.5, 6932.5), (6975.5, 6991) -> 1.08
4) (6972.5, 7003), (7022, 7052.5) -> 1.08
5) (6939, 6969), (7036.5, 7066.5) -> 1.05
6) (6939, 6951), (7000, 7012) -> 1.03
